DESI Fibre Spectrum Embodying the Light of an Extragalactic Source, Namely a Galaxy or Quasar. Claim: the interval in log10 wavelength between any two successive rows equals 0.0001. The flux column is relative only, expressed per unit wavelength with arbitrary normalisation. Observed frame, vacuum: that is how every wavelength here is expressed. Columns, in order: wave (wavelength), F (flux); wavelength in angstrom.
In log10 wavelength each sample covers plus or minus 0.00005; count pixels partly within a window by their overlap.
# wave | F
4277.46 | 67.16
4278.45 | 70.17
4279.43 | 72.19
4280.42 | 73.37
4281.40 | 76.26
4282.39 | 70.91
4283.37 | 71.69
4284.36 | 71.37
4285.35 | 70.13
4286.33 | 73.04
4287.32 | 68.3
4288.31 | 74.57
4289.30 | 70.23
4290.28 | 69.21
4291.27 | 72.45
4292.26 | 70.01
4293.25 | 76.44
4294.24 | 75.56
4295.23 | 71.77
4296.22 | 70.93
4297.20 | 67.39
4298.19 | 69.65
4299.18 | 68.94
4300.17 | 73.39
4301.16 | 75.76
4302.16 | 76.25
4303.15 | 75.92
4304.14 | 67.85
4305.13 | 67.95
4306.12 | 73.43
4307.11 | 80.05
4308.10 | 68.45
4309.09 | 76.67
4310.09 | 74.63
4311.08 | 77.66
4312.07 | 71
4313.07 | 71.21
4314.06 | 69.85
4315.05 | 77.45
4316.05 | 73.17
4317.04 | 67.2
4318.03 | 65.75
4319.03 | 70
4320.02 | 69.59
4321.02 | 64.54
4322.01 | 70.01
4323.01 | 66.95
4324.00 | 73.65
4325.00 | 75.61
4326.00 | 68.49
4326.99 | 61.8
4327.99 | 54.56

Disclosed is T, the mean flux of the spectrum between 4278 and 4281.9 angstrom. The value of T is 73.1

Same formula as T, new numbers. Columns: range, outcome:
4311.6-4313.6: 70.9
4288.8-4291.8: 70.7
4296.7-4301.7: 71.1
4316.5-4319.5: 67.8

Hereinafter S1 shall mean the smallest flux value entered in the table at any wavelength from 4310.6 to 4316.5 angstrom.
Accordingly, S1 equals 69.85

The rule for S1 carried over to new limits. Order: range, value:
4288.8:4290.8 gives 69.21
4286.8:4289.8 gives 68.3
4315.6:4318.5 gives 65.75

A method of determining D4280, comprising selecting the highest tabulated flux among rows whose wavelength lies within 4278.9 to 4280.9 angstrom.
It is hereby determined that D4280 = 73.37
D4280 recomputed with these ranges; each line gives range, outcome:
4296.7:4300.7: 73.39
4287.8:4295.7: 76.44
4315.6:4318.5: 73.17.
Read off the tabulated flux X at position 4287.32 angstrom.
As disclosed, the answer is 68.3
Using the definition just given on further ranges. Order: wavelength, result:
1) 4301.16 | 75.76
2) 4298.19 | 69.65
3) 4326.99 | 61.8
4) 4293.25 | 76.44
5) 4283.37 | 71.69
